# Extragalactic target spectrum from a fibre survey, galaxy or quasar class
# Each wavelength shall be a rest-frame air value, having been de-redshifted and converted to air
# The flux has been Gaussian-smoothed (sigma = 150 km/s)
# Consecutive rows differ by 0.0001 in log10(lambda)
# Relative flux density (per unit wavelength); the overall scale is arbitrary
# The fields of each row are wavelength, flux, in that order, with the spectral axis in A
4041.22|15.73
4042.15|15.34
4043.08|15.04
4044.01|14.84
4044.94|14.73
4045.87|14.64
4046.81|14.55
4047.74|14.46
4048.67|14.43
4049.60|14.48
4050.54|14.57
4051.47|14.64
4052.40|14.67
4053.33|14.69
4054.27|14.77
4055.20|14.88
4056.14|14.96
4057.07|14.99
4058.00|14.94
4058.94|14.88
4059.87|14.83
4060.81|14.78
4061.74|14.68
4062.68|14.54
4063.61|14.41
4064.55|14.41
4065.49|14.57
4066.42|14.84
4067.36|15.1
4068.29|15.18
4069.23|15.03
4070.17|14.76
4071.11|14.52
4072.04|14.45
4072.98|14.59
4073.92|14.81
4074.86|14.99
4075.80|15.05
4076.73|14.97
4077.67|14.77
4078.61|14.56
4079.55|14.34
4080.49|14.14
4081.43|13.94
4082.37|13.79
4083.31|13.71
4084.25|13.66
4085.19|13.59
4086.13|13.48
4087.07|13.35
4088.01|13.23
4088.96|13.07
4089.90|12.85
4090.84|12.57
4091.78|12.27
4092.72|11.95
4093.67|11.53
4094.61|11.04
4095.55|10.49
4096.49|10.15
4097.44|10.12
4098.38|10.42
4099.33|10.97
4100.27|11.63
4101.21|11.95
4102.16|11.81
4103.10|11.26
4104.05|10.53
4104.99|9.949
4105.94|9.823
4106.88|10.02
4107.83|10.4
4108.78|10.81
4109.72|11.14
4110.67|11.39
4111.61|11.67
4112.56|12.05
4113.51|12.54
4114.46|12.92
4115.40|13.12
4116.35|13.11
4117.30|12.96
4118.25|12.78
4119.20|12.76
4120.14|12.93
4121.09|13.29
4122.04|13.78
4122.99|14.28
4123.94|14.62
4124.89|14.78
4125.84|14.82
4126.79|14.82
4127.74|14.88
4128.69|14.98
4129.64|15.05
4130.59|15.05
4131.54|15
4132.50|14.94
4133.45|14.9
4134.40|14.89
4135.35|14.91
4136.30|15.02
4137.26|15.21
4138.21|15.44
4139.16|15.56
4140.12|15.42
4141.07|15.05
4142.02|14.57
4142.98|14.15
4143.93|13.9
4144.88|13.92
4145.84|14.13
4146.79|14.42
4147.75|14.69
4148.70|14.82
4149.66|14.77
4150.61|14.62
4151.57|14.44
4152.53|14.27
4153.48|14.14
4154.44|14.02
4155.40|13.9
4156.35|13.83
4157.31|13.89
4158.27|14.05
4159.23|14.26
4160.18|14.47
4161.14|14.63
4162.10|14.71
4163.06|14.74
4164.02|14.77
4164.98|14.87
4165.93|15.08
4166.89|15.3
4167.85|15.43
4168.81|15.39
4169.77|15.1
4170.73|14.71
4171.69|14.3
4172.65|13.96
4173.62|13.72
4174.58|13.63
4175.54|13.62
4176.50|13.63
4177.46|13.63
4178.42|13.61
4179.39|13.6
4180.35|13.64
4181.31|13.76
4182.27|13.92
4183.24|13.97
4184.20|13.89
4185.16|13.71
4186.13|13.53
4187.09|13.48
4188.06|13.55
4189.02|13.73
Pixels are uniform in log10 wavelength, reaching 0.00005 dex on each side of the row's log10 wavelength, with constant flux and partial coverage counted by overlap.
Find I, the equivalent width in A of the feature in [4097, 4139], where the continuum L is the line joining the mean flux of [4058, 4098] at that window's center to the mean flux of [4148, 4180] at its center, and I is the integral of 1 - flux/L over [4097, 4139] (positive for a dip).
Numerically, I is 3.2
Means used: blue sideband 13.8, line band 13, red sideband 14.4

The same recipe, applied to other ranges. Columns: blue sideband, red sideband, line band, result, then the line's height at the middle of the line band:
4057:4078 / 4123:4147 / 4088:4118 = 6.6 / 14.8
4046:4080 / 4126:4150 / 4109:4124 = 2.1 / 14.8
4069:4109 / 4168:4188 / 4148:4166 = -1.0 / 13.6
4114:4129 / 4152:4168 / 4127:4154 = -1.2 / 14.1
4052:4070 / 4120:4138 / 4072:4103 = 3.8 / 14.8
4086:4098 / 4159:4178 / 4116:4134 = -1.6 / 13.1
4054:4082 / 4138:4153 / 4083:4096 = 1.8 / 14.7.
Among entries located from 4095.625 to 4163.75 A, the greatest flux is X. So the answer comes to 15.56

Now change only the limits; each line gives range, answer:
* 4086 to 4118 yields 13.48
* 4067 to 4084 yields 15.18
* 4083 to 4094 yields 13.71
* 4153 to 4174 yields 15.43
